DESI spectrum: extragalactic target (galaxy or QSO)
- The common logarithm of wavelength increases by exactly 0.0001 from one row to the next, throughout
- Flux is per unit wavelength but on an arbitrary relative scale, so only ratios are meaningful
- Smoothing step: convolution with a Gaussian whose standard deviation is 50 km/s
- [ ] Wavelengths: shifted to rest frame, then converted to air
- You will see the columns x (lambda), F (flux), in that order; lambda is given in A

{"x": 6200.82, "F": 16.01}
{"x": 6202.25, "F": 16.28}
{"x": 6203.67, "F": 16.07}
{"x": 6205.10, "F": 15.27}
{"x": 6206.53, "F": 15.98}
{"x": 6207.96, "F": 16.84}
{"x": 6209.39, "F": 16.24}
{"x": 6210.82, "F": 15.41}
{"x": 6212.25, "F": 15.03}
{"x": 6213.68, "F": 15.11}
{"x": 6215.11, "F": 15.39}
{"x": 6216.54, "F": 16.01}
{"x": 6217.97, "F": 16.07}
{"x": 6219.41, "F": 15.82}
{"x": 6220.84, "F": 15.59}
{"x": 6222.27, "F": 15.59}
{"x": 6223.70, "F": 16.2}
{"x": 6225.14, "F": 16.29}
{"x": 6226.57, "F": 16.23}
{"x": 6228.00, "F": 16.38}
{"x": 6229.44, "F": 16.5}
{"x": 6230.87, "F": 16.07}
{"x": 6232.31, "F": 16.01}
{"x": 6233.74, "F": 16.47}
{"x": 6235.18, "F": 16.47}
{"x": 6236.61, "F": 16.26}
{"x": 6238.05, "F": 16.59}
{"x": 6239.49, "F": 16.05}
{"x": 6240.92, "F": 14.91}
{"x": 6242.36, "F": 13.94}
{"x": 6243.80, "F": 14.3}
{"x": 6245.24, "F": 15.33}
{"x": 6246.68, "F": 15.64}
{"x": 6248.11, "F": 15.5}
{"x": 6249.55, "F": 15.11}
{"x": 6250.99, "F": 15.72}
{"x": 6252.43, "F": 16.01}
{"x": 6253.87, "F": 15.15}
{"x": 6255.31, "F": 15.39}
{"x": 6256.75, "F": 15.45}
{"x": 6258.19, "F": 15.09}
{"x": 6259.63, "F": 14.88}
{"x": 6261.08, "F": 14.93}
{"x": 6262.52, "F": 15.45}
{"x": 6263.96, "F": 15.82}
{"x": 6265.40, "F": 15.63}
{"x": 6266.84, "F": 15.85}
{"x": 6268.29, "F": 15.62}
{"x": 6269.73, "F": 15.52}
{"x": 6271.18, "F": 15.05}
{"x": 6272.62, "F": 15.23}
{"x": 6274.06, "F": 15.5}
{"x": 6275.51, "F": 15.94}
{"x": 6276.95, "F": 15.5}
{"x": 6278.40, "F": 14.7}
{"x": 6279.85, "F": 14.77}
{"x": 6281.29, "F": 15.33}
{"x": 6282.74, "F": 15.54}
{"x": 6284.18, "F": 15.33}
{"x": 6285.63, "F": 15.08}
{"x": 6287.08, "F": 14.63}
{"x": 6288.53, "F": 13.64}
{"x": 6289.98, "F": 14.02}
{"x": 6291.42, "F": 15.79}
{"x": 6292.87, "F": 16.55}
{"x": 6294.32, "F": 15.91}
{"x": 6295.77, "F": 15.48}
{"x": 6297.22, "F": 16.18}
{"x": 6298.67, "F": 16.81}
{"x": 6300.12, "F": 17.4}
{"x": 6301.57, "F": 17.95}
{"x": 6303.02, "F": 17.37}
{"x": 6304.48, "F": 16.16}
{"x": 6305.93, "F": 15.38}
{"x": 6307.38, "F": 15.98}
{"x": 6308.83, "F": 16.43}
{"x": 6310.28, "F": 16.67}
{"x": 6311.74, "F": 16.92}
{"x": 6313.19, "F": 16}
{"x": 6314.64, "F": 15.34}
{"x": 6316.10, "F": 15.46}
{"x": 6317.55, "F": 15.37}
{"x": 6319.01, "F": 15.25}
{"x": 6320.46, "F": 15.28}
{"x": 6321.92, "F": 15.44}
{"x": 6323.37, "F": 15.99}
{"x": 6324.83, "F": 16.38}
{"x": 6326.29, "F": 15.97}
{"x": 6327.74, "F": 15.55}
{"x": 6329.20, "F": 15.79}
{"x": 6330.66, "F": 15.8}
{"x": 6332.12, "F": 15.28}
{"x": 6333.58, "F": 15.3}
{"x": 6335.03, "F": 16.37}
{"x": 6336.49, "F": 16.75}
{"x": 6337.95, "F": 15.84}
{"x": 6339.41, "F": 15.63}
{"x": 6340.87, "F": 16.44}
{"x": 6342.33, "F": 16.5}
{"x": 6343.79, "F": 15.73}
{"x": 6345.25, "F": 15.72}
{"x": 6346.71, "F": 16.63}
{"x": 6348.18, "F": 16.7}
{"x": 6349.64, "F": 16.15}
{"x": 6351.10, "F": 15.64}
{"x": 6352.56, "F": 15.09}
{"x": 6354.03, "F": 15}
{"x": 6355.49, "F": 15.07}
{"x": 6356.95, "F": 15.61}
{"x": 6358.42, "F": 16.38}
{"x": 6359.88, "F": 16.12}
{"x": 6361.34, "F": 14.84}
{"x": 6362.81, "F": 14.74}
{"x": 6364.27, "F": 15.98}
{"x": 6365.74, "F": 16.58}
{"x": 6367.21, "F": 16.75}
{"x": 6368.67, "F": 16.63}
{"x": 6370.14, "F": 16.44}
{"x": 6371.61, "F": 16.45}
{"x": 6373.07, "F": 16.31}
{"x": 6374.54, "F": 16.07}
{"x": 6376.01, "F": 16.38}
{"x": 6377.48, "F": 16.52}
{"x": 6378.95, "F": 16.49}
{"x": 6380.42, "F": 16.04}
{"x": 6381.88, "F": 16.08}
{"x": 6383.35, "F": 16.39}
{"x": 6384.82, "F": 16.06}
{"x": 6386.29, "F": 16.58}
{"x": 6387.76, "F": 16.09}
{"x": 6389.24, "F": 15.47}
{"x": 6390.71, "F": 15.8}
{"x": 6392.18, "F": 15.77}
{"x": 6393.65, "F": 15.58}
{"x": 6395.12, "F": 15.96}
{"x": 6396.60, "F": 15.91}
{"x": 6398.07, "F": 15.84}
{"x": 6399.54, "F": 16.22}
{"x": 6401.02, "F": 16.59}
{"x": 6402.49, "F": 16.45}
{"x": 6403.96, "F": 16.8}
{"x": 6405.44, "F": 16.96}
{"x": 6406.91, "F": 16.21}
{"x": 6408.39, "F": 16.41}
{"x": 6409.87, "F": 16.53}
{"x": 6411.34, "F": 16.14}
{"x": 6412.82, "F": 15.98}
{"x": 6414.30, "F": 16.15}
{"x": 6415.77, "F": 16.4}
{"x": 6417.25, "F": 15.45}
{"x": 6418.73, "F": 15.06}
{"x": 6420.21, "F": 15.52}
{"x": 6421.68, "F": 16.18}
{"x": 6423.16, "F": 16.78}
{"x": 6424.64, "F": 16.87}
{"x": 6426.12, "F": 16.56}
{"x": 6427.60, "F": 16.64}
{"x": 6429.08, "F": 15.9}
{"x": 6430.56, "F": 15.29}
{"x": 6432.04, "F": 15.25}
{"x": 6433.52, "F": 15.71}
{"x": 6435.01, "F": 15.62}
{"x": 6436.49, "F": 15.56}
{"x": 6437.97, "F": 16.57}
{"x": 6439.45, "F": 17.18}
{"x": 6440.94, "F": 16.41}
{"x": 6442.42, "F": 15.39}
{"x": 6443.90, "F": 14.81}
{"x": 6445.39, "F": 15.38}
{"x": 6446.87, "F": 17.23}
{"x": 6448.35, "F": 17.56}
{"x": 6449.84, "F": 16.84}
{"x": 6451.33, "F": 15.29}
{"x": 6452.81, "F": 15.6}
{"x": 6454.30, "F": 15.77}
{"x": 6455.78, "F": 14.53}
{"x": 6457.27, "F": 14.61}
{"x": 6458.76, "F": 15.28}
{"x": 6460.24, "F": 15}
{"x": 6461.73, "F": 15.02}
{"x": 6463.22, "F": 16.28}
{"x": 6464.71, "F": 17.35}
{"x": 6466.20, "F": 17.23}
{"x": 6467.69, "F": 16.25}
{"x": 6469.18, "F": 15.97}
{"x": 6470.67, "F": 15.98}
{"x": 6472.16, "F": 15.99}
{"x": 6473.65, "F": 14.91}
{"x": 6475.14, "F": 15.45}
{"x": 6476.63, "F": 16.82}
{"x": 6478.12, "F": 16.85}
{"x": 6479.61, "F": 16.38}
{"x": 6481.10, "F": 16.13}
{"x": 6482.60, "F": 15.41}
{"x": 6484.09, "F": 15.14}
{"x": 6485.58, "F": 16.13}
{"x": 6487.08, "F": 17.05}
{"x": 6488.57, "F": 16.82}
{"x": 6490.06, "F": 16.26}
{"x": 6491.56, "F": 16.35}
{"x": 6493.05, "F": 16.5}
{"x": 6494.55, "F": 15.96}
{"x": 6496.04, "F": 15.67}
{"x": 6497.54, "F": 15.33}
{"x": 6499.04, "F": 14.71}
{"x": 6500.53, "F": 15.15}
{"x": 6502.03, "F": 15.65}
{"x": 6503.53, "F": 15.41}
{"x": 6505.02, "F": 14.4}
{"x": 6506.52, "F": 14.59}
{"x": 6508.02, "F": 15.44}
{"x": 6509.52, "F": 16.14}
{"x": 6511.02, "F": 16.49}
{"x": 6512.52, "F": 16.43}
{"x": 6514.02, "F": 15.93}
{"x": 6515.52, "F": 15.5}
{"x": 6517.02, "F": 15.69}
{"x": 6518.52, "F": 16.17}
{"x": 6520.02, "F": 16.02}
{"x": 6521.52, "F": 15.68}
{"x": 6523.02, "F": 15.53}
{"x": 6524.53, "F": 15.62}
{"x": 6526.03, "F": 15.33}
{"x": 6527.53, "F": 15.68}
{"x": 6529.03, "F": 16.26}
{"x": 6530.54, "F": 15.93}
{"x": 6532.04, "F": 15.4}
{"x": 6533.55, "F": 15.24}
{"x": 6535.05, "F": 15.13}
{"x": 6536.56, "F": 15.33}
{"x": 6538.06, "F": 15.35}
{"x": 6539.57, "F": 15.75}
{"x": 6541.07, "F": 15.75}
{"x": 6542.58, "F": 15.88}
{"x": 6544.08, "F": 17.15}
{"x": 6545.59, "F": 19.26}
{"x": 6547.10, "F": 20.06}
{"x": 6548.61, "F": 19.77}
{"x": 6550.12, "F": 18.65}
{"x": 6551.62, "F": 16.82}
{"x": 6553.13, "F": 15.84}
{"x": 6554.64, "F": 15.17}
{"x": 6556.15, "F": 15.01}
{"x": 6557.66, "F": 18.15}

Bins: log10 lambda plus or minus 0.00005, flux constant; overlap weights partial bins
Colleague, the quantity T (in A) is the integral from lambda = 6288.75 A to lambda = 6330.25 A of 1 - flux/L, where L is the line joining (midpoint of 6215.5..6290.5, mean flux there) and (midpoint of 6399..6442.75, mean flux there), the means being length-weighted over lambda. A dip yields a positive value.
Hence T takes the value -0.7 A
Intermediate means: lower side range 15.5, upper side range 16.2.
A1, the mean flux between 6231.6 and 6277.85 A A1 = 15.5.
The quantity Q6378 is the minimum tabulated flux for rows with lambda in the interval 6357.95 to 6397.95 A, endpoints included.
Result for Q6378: 14.74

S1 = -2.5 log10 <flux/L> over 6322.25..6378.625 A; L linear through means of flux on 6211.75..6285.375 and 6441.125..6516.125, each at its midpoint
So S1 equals -0.019 mag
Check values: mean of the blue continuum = 15.6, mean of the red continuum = 15.9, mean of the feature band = 16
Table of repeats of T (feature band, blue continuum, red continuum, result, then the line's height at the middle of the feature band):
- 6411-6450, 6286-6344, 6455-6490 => -0.3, 15.9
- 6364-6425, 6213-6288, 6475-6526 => -1.9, 15.7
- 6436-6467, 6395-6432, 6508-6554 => 0.5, 16.2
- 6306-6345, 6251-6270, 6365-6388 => 0.2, 16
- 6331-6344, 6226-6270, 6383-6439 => -0.1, 15.9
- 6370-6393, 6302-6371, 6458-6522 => -0.4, 15.9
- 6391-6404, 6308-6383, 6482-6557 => -0.1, 16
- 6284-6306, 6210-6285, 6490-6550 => -0.3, 15.6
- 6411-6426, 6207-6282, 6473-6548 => -0.2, 15.8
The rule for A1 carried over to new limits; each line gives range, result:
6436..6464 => 15.8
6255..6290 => 15.2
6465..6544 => 15.8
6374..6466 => 16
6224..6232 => 16.3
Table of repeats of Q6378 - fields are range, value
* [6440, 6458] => 14.53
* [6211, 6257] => 13.94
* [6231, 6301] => 13.64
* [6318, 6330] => 15.25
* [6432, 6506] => 14.4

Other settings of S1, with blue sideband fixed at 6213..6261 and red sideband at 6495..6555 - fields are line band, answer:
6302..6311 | -0.04 mag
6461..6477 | -0.01 mag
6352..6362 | 0.03 mag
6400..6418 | -0.03 mag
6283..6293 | 0.06 mag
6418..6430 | -0.02 mag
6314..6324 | 0.02 mag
